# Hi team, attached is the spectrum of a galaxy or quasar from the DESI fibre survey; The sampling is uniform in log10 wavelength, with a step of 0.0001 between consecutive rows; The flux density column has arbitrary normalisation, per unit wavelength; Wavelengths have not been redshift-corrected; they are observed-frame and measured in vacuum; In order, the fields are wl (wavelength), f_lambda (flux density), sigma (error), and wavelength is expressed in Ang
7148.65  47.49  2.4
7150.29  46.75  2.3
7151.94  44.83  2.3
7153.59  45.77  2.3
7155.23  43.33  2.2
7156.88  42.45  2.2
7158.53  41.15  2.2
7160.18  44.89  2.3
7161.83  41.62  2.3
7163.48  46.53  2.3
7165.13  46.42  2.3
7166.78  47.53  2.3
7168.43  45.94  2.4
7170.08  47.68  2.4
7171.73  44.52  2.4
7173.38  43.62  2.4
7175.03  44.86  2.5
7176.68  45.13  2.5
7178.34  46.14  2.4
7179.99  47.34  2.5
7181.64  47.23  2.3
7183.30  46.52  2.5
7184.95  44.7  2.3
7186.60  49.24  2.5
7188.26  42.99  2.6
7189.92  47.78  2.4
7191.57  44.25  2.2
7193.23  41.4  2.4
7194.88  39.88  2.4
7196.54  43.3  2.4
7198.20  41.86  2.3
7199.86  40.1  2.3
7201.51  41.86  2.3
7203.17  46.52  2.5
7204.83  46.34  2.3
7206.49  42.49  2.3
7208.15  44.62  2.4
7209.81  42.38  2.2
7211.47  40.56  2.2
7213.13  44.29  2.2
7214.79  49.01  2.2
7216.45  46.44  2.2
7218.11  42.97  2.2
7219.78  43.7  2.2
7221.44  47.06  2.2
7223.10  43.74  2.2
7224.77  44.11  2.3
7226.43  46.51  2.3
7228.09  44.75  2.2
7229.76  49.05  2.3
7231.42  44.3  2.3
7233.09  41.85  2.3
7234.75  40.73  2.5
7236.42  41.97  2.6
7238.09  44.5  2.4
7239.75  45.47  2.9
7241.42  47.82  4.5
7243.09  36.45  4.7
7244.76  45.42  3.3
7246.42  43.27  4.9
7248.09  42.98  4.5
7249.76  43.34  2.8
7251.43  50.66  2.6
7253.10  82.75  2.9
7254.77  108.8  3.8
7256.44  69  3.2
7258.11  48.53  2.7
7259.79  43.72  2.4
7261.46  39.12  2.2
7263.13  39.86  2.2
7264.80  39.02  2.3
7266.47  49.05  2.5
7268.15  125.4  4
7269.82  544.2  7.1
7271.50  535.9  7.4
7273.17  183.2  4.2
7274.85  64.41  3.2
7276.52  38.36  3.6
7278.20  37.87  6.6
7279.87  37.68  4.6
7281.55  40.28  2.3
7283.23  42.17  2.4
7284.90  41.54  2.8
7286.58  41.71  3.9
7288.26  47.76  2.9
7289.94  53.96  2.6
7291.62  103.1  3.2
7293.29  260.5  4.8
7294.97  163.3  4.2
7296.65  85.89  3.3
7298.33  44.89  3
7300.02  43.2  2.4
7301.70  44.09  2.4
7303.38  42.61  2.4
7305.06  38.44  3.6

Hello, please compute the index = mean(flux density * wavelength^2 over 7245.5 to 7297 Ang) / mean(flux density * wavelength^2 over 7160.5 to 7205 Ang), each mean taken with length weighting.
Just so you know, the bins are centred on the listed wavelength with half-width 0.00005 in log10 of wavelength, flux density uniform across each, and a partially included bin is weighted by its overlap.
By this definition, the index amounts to 2.3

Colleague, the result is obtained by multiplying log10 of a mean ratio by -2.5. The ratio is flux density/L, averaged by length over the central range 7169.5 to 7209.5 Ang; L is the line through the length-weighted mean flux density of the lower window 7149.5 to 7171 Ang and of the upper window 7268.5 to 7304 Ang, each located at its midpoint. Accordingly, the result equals 0.35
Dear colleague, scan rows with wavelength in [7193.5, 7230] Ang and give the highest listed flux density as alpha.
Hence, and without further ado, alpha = 49.05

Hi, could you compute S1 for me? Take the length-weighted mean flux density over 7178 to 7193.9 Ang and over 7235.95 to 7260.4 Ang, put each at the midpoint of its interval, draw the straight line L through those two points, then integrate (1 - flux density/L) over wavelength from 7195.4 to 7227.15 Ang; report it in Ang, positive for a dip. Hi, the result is 3.1 Ang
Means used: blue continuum 45.8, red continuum 53.2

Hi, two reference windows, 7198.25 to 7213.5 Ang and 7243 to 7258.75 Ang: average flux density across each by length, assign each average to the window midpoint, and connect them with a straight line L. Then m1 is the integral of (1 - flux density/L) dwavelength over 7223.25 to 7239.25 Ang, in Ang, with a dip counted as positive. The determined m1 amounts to 2.3 Ang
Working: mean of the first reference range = 43.1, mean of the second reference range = 58.2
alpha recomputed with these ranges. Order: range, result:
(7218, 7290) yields 544.2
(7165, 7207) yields 49.24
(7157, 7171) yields 47.68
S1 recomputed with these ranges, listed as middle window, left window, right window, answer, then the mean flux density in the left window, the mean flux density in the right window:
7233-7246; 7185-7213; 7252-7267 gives 2.45 Ang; 43.5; 57.8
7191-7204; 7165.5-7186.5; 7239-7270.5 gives 3.00 Ang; 46.1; 79.2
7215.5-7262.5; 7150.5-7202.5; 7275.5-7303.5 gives 7.72 Ang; 44.6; 69.4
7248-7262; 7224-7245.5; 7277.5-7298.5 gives -0.77 Ang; 44.1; 78.3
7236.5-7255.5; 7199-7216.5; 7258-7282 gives 8.60 Ang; 44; 128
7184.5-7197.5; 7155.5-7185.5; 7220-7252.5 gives 0.26 Ang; 45.2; 44.7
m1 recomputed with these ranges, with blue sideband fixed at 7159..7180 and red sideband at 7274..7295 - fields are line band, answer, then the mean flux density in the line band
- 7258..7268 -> 2.7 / 48.5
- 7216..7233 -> 3.8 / 45.1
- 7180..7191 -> 0.6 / 46.4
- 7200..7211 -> 2.0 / 43.7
